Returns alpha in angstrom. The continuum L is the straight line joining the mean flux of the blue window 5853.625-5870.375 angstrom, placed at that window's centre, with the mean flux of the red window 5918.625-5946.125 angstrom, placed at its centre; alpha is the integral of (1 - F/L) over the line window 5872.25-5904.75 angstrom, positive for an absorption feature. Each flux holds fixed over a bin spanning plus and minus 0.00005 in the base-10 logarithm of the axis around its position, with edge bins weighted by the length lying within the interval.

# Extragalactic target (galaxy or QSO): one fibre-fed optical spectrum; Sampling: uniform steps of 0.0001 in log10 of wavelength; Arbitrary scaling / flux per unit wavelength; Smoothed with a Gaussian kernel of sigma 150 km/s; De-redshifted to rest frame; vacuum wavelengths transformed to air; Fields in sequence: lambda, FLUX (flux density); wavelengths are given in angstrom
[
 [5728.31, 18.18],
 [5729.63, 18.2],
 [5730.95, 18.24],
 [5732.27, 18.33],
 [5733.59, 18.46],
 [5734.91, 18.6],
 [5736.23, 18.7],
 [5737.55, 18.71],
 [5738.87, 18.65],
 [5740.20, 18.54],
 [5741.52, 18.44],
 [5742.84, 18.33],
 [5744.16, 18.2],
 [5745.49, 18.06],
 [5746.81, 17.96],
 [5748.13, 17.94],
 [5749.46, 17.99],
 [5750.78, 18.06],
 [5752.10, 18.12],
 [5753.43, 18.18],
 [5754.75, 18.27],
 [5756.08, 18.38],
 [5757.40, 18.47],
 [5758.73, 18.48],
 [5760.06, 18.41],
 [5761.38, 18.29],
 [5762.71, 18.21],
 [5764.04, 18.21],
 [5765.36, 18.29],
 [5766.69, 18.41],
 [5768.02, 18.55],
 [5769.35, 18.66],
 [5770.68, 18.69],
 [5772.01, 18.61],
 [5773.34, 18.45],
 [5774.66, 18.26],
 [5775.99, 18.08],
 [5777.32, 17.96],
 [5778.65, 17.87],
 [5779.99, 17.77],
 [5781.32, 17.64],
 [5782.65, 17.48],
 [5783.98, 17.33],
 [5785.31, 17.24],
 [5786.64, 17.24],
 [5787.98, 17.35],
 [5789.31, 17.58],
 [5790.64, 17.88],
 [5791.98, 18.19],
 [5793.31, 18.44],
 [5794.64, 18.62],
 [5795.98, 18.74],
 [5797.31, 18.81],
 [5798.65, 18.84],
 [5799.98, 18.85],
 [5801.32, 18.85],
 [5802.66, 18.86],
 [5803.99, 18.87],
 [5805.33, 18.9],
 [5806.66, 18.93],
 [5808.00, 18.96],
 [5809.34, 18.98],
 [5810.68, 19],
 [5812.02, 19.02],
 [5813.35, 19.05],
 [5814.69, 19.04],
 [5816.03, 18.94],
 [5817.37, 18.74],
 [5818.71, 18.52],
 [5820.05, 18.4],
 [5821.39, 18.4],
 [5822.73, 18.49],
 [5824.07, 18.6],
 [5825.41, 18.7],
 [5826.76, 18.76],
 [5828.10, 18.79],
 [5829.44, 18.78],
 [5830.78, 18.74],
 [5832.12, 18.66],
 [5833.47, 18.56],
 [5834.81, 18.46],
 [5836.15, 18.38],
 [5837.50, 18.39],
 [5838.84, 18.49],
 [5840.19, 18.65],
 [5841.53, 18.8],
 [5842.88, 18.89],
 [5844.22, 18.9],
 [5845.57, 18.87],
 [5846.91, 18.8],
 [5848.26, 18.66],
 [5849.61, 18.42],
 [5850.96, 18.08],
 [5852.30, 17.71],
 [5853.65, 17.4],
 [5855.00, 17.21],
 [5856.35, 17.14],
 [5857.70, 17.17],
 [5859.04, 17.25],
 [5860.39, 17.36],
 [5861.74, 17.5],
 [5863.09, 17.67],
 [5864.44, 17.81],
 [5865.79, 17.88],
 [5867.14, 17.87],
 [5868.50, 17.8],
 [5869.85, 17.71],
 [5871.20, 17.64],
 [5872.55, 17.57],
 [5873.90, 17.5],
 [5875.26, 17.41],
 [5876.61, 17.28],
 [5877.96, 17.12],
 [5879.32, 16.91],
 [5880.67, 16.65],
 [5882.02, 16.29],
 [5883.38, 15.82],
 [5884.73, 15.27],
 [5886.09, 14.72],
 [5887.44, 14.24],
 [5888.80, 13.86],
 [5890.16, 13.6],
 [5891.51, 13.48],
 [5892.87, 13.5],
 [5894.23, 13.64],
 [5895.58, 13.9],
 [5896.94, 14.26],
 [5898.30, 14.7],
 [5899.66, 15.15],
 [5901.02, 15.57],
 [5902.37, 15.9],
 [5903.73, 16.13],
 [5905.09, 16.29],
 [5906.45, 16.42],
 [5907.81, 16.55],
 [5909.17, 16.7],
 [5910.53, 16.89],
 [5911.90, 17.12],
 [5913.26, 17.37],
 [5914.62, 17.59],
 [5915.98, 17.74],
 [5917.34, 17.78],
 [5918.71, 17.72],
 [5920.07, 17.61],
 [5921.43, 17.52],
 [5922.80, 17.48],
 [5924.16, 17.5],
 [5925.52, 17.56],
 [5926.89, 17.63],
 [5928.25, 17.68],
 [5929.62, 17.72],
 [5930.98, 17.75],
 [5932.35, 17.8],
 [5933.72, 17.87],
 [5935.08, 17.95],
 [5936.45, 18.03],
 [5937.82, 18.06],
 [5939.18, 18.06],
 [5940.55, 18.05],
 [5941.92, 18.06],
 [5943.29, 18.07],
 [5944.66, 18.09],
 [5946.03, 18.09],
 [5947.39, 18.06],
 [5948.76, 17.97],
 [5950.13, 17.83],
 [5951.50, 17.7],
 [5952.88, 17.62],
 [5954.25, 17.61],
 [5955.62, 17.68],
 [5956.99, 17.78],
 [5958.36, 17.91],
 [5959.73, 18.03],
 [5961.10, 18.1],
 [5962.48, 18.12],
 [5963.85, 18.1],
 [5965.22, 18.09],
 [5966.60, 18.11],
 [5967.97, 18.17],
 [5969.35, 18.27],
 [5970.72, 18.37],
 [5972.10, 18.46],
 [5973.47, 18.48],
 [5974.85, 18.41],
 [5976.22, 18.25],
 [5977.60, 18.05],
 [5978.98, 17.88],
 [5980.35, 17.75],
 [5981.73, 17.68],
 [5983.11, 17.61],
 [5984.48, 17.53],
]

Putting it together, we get 4.08 angstrom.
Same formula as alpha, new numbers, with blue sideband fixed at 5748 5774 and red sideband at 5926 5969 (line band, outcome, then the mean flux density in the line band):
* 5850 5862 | 0.5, 17.5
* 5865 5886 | 1.2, 17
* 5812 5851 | -1.0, 18.7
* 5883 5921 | 4.9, 15.7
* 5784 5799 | 0.2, 18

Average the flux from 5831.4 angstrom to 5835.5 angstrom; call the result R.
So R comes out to 18.6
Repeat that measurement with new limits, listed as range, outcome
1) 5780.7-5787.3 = 17.4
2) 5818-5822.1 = 18.4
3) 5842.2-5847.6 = 18.9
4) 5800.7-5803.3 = 18.8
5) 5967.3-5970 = 18.2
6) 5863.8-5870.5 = 17.8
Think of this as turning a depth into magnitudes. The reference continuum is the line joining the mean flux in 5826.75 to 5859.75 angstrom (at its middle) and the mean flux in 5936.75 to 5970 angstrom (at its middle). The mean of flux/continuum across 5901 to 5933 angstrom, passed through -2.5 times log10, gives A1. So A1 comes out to 0.05 mag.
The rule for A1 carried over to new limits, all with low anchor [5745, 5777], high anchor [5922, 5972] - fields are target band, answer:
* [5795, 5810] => -0.04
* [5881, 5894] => 0.23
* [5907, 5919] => 0.05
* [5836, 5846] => -0.03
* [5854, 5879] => 0.04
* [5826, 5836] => -0.03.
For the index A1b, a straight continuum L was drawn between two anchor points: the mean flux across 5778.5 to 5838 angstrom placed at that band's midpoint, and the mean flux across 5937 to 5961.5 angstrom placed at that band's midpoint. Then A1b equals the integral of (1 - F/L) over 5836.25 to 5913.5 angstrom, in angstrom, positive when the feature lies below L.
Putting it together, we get 6.1 angstrom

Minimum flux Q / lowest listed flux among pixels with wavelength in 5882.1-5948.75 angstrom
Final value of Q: 13.48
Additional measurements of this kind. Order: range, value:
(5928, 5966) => 17.61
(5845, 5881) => 16.65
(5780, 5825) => 17.24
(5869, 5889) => 13.86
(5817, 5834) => 18.4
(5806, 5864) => 17.14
